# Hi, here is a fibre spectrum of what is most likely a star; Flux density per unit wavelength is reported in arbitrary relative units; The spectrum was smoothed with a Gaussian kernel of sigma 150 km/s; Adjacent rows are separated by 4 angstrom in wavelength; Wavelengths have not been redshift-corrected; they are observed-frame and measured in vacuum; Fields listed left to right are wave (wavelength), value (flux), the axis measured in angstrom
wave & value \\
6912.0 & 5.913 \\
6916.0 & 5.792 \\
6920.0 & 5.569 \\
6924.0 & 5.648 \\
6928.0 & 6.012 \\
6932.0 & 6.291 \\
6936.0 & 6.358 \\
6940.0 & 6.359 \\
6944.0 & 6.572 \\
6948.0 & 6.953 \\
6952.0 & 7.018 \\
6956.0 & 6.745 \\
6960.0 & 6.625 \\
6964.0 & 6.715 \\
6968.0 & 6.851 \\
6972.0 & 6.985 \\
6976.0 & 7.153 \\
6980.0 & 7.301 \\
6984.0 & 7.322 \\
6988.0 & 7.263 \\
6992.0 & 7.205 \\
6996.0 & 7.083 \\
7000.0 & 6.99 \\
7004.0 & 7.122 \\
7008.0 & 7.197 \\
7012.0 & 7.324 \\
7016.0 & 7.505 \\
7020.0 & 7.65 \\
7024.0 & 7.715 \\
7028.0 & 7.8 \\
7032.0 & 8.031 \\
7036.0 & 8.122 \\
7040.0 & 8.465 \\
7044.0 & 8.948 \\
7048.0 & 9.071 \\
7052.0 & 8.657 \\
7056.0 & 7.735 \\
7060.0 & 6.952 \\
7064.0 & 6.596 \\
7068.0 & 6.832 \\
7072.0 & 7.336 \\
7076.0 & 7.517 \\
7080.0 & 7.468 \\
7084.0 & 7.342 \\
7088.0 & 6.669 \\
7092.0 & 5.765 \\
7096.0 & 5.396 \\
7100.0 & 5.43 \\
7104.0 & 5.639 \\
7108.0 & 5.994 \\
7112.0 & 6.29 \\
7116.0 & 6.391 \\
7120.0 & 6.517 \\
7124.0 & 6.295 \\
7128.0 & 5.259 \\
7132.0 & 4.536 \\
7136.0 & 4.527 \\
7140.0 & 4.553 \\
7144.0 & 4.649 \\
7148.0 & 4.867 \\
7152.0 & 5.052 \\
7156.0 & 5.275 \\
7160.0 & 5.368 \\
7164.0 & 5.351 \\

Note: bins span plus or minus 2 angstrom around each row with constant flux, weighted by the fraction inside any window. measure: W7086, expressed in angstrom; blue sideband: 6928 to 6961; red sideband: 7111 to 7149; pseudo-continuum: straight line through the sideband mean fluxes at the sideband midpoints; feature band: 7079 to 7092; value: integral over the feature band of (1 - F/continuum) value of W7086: -2.9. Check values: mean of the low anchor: 6.58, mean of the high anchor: 5.38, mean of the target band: 6.92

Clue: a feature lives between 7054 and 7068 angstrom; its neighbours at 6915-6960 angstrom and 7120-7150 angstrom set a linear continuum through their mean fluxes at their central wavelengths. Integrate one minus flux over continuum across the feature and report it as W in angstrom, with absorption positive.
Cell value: -3.9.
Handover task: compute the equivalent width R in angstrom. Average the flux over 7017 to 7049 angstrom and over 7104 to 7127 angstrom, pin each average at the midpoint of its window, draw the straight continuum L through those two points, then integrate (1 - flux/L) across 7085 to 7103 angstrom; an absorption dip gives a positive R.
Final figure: 2.22 angstrom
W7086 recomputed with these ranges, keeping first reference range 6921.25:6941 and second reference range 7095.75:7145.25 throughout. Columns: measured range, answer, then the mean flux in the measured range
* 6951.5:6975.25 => -3.3 angstrom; 6.83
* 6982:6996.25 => -3.2 angstrom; 7.23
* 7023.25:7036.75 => -4.9 angstrom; 7.92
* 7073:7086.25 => -4.2 angstrom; 7.42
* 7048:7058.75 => -4.8 angstrom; 8.27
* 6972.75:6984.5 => -2.5 angstrom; 7.22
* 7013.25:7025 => -3.6 angstrom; 7.6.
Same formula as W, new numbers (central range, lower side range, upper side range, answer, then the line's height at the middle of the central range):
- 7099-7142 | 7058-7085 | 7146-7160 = 2.5 angstrom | 5.92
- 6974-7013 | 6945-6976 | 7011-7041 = 0.8 angstrom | 7.34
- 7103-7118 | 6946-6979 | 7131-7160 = -2.5 angstrom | 5.22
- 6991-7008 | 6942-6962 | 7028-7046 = 1.2 angstrom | 7.64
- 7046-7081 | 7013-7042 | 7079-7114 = -2.9 angstrom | 7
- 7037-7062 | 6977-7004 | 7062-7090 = -4.1 angstrom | 7.13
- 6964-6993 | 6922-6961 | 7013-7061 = -0.2 angstrom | 7.08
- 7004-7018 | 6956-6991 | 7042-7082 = 0.0 angstrom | 7.31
